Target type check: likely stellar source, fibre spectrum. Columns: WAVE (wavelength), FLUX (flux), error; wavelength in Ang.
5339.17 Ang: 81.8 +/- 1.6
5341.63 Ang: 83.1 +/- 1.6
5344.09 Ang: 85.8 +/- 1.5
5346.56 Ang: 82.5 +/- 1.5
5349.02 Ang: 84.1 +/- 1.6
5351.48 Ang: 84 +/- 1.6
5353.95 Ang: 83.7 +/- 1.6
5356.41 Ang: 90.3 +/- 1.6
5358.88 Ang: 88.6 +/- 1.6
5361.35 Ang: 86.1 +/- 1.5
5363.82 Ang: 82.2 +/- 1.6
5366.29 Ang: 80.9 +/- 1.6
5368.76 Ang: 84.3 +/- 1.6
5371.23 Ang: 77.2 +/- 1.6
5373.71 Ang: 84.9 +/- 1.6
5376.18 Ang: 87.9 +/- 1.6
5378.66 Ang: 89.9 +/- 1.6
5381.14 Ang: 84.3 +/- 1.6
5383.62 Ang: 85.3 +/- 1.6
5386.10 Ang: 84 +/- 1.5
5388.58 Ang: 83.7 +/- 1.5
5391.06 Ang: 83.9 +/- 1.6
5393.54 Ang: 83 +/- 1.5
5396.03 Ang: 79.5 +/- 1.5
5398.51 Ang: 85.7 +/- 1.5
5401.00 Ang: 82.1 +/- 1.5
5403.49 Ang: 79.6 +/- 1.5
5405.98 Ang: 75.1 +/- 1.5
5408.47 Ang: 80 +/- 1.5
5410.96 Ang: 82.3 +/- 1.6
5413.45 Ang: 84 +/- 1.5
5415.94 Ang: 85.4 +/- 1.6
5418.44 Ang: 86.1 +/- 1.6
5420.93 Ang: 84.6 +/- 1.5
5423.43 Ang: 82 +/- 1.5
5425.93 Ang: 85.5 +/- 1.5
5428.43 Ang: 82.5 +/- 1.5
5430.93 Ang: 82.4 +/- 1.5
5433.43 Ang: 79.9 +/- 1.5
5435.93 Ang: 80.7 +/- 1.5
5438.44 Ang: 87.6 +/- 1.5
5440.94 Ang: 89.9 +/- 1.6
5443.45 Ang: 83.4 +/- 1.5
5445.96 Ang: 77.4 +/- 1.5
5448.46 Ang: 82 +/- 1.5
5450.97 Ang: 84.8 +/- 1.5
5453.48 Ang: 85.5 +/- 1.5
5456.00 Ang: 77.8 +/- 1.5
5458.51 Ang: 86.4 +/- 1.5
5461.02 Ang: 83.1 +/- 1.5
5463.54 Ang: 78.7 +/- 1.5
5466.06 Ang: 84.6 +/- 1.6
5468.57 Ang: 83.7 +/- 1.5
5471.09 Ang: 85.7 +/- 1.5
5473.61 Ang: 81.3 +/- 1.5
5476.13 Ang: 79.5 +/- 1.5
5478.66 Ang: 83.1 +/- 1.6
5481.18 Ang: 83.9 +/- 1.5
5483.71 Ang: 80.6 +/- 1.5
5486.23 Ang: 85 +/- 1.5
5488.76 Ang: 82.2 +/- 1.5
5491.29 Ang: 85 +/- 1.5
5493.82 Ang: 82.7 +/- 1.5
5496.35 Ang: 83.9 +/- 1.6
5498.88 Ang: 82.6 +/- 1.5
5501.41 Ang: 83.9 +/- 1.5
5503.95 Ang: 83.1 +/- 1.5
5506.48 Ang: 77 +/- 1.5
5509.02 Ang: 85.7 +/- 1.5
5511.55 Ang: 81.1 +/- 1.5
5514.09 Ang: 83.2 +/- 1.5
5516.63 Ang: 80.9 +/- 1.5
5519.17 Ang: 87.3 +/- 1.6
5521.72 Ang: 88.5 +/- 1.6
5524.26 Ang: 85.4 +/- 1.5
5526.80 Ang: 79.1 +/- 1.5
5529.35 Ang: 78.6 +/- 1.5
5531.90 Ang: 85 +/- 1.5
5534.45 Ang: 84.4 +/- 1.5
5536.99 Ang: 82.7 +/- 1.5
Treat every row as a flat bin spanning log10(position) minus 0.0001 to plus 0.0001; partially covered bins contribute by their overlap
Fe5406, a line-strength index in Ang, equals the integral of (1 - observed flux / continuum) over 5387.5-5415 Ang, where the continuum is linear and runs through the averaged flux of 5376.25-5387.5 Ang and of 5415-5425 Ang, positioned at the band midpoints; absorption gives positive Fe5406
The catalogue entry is 1.1 Ang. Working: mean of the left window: 86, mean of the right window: 84.5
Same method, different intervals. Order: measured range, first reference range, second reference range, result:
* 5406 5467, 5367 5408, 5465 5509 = 0.0 Ang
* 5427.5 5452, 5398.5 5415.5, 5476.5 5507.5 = -0.4 Ang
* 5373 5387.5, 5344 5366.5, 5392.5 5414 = -0.5 Ang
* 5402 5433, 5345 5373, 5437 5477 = 0.4 Ang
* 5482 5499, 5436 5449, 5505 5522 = 0.0 Ang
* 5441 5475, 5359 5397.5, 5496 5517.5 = 0.0 Ang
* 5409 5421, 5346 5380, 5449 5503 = 0.0 Ang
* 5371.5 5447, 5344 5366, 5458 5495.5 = 0.7 Ang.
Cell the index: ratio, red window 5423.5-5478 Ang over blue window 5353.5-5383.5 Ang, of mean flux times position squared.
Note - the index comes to 1.0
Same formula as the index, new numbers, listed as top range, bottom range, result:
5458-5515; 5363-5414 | 1.04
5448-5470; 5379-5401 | 1.02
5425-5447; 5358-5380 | 1.01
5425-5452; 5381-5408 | 1.03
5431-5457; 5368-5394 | 1.01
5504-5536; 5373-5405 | 1.04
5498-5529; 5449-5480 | 1.02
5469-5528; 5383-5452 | 1.03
